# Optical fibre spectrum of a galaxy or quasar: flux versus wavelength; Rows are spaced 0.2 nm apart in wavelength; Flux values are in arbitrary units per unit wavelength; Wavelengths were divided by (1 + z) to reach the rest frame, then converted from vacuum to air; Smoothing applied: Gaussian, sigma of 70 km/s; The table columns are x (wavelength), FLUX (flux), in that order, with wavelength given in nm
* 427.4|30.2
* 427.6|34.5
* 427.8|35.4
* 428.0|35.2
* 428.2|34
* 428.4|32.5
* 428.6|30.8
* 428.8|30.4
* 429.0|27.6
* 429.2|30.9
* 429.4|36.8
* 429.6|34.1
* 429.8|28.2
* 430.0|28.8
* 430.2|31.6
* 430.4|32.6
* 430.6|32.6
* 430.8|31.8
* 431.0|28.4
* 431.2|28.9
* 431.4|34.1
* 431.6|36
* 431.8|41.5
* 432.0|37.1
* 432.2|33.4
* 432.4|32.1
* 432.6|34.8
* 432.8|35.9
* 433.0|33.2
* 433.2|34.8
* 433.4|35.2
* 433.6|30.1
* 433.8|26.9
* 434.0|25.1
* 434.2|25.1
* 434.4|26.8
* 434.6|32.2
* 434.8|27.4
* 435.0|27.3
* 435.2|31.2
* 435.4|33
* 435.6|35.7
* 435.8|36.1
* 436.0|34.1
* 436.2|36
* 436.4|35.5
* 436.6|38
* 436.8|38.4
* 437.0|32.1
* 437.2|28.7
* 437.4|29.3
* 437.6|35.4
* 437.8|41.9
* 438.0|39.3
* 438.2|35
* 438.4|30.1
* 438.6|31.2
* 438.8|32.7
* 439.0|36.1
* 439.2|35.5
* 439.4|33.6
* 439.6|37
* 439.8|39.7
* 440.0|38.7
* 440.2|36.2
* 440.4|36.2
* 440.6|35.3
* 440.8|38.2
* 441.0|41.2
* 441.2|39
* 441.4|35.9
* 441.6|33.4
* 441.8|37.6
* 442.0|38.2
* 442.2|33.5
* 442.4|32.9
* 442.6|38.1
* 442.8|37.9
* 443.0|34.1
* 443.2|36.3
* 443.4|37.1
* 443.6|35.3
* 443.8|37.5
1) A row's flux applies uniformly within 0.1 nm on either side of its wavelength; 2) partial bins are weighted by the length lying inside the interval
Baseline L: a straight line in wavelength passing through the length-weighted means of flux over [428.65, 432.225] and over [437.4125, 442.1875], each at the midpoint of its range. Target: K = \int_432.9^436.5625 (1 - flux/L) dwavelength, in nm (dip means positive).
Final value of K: 0.28 nm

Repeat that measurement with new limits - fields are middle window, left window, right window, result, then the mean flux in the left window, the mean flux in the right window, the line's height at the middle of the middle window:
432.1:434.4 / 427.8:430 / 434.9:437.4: 0.12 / 32.1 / 33.7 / 33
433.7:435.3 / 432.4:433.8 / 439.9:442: 0.30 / 33.4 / 37.2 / 34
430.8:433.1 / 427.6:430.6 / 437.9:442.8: -0.06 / 32.2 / 36.1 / 33.2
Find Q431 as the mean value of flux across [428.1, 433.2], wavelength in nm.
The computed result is 32.8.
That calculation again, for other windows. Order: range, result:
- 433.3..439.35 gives 32.7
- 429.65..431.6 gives 31.1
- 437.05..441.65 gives 35.6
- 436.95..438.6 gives 33.9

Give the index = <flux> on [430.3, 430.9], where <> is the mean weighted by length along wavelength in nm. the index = 32.3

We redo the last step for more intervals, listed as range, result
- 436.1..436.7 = 36.5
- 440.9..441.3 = 40.1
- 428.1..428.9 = 31.9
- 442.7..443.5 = 36.4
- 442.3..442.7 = 35.5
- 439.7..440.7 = 37.2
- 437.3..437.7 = 32.3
